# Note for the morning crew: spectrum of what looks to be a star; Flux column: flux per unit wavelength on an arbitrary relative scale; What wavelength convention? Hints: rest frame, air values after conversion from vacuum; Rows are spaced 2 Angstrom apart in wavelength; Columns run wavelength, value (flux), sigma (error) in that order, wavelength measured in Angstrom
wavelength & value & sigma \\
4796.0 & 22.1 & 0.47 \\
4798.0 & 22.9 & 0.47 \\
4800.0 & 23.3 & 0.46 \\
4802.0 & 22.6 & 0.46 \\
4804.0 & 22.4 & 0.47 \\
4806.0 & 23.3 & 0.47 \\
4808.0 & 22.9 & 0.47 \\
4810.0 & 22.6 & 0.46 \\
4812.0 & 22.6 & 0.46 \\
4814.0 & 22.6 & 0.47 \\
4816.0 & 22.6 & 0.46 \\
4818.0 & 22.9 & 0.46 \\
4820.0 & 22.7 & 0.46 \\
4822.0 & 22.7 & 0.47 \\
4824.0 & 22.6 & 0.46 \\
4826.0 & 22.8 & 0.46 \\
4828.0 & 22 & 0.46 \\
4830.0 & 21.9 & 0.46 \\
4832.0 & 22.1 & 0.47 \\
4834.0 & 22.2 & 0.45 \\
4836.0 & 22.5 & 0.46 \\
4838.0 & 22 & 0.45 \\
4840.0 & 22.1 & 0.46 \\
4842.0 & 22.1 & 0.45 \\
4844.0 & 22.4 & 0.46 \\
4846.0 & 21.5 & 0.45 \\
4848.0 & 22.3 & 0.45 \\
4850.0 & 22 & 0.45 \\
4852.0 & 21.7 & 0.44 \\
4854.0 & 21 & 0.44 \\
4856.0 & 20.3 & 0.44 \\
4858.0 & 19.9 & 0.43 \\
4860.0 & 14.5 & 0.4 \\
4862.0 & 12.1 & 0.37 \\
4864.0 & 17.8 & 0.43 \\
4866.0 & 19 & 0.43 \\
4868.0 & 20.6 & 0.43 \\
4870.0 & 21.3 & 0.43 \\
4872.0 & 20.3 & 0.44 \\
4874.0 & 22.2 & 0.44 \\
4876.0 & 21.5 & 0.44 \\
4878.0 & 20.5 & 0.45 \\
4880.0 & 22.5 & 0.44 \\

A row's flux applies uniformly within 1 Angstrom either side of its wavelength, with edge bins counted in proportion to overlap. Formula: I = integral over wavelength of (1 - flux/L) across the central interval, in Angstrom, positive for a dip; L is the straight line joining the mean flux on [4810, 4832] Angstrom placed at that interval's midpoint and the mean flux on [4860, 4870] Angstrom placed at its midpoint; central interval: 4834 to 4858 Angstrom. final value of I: -2.6 Angstrom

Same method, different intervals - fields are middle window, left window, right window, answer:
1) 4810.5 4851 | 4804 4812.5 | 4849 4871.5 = -2.17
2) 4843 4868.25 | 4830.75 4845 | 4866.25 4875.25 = 2.28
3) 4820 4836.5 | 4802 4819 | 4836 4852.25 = 0.01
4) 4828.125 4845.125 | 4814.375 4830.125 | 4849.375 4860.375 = -0.52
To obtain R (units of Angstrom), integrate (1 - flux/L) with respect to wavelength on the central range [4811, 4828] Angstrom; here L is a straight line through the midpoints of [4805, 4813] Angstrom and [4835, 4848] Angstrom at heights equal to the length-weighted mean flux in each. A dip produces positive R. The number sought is 0.0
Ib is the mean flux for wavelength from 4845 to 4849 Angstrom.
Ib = 21.9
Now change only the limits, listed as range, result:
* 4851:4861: 19.5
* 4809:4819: 22.7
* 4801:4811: 22.8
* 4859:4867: 15.8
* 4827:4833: 22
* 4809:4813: 22.6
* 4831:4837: 22.3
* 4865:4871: 20.3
